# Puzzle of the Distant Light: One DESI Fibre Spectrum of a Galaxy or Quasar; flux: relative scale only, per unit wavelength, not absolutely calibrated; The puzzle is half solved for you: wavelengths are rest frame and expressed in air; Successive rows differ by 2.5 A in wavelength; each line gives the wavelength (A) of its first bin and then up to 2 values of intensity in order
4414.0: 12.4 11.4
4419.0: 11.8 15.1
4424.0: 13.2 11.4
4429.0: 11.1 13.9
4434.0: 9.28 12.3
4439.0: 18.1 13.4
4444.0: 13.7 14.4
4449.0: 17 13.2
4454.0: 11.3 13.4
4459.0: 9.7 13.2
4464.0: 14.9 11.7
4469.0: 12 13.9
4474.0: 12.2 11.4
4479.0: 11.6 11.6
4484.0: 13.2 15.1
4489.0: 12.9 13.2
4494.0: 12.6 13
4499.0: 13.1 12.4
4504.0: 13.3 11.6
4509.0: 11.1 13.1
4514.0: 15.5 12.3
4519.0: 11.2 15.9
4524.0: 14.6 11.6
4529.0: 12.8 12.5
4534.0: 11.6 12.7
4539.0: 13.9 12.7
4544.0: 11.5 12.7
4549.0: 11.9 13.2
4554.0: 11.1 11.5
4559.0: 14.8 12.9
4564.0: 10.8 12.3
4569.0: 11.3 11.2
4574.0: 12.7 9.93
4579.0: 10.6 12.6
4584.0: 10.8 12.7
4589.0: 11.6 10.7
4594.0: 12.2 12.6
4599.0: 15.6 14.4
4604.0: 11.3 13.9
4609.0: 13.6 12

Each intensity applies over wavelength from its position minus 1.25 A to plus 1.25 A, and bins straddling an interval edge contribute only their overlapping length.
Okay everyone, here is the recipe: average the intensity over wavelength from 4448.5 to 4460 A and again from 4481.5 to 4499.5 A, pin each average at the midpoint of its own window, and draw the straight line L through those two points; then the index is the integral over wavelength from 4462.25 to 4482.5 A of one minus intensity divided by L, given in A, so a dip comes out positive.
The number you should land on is 0.8 A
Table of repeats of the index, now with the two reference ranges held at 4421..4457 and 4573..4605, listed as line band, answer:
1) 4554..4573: 0.4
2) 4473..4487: 0.7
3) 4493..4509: 0.4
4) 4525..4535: 0.3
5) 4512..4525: -1.2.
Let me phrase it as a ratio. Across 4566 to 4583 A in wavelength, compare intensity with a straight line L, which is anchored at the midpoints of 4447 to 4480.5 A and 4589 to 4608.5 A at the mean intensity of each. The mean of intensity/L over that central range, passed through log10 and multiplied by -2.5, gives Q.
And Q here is 0.12 mag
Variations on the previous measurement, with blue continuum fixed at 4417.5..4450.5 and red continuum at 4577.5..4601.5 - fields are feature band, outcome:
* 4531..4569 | 0.016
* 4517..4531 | -0.033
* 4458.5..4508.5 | 0.033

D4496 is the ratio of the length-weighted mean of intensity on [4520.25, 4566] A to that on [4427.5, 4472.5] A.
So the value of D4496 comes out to 0.97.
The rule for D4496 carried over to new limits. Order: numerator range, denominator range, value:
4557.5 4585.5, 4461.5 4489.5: 0.92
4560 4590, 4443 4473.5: 0.88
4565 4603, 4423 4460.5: 0.93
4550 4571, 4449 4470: 0.96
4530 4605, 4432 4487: 0.94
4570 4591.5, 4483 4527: 0.87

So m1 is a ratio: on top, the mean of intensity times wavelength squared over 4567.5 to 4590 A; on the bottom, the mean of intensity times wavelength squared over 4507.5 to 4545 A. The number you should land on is 0.91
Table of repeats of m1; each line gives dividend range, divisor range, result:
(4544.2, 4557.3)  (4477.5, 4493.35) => 0.96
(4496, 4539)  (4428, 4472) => 1.01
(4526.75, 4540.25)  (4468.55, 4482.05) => 1.07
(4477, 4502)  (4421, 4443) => 1.01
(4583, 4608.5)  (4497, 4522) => 1.02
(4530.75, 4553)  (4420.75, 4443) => 1.01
